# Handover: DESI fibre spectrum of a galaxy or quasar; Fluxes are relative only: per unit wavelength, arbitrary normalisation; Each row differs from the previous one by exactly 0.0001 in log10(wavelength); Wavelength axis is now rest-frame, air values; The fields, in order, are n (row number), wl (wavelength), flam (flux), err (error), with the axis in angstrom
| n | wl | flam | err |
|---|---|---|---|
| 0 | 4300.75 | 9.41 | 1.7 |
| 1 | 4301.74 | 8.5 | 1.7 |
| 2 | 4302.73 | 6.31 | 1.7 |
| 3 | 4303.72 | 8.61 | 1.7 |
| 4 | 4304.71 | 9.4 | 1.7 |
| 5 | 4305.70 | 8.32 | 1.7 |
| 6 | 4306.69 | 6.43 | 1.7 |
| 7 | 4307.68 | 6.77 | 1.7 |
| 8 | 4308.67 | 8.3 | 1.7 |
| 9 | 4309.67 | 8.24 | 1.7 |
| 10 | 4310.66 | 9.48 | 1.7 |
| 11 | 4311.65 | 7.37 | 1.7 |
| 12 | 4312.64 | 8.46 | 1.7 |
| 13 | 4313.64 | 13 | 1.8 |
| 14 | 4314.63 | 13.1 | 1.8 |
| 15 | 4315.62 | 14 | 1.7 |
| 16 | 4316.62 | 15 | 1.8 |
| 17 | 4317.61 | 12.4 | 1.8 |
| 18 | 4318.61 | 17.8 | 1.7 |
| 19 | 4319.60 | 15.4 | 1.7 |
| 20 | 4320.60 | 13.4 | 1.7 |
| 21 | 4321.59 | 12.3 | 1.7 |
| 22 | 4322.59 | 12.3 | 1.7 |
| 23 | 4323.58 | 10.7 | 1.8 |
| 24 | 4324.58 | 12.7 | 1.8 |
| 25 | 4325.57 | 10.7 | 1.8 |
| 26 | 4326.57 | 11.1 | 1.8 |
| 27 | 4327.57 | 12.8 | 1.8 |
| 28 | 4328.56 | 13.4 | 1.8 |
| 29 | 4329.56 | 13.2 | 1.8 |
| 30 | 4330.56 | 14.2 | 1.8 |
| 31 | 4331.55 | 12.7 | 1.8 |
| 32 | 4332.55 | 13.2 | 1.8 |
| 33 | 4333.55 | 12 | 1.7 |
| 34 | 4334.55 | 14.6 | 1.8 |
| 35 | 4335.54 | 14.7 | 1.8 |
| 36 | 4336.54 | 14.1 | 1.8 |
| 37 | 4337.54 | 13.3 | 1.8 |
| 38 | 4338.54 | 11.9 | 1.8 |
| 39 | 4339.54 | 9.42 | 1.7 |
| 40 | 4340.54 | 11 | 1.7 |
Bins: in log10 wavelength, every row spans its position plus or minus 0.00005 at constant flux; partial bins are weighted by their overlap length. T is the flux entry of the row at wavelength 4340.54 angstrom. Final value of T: 11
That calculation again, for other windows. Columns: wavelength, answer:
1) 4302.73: 6.31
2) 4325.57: 10.7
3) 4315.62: 14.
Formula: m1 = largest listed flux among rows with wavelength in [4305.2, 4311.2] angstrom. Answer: 9.48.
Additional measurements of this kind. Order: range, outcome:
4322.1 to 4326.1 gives 12.7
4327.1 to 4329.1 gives 13.4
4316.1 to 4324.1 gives 17.8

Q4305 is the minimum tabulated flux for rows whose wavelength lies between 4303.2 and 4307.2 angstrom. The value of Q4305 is 6.43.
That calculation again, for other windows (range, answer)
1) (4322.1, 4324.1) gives 10.7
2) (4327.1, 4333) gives 12.7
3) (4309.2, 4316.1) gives 7.37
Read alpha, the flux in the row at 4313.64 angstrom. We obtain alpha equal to 13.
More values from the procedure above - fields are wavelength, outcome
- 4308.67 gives 8.3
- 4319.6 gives 15.4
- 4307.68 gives 6.77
